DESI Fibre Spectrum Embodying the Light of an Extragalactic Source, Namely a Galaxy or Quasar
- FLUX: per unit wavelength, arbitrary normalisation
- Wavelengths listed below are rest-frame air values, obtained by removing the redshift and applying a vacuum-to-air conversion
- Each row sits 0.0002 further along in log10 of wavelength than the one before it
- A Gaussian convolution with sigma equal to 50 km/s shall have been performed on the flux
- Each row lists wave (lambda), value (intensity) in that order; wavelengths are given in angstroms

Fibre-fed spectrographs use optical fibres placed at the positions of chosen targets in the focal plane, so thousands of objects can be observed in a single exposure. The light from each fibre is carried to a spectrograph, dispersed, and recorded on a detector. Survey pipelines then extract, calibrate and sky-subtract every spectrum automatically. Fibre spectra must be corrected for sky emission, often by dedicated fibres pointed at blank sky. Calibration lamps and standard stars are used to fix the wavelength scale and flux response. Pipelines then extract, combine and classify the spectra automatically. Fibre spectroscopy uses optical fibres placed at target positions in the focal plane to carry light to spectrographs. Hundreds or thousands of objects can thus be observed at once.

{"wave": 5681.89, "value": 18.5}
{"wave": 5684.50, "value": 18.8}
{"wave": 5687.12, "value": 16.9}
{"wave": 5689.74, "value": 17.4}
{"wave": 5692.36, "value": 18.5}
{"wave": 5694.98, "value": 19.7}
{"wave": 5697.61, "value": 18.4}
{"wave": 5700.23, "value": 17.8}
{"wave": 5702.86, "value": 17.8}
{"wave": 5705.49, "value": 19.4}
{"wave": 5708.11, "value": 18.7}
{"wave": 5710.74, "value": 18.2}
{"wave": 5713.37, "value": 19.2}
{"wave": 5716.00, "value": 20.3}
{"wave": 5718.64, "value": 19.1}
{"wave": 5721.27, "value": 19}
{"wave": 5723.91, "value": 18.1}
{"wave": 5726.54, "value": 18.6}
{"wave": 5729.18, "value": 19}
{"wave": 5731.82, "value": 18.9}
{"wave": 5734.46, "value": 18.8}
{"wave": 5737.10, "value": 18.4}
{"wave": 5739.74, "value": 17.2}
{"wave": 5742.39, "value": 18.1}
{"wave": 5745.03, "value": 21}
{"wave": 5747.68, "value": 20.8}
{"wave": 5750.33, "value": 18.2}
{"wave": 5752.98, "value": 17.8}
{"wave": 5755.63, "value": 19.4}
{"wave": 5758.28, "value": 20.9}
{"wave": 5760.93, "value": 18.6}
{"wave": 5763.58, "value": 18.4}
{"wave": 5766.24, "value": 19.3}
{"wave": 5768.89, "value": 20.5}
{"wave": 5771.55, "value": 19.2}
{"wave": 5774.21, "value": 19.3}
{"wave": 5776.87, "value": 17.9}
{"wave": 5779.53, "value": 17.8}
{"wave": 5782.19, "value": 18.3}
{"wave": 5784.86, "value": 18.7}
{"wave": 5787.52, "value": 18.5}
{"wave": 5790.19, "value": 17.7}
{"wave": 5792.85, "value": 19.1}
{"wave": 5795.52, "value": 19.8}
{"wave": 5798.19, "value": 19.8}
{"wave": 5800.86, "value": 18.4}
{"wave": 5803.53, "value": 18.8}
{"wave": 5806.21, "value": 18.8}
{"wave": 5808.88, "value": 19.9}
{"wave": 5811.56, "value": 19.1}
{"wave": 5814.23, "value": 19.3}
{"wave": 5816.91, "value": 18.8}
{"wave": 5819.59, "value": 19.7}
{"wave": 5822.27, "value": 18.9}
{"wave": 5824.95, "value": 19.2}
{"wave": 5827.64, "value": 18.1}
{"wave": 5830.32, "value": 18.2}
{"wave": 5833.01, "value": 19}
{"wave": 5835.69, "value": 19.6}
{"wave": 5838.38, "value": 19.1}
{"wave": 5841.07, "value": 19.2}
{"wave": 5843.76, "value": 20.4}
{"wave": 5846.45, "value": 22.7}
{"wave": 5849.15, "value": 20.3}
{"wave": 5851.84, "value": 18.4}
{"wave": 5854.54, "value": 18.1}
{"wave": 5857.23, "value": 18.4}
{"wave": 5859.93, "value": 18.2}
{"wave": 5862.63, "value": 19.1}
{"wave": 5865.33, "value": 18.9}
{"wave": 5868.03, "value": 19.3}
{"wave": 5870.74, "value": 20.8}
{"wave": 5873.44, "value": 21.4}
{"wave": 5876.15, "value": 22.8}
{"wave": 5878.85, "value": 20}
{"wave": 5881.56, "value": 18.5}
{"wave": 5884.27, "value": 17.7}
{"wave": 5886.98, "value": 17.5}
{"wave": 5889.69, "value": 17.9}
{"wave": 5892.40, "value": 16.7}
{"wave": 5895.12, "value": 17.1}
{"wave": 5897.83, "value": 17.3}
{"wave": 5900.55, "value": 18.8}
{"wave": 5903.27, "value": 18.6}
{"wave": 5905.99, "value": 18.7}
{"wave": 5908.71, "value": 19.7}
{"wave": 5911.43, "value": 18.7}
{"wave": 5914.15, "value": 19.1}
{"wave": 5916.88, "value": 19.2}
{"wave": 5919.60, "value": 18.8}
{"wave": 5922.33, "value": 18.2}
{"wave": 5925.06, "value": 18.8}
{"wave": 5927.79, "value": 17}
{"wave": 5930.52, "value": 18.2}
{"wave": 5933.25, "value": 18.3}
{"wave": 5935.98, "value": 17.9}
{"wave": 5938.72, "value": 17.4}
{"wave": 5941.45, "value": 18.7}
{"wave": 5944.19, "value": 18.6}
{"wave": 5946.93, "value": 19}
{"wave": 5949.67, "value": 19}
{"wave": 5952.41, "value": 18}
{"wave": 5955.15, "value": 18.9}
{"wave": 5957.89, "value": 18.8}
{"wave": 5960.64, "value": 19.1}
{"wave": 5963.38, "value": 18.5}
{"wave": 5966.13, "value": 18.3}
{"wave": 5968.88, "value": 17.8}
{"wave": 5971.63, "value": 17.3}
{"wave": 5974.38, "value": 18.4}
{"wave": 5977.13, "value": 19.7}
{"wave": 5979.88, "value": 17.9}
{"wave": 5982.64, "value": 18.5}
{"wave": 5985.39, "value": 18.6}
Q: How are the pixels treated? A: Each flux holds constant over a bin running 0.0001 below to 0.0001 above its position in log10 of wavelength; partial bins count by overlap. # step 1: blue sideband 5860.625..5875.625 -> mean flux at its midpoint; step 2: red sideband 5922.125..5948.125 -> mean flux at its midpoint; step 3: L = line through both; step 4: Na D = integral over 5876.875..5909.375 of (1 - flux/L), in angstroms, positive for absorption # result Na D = 1.8 angstroms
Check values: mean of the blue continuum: 20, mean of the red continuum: 18.2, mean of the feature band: 18.3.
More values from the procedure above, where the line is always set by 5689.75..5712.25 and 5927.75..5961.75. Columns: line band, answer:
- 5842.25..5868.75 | -1.3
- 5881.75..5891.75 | 0.4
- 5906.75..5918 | -0.4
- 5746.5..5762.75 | -0.7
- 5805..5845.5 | -1.6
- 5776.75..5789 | 0.1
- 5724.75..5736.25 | -0.2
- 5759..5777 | -0.7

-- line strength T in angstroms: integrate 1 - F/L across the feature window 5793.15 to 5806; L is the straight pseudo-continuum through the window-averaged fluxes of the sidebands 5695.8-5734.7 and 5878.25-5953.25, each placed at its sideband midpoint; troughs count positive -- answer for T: -0.4 angstroms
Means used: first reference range 18.8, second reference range 18.3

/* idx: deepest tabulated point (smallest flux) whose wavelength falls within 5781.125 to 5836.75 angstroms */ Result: 17.7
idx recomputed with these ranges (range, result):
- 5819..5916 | 16.7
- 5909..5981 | 17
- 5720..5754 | 17.2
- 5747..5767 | 17.8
